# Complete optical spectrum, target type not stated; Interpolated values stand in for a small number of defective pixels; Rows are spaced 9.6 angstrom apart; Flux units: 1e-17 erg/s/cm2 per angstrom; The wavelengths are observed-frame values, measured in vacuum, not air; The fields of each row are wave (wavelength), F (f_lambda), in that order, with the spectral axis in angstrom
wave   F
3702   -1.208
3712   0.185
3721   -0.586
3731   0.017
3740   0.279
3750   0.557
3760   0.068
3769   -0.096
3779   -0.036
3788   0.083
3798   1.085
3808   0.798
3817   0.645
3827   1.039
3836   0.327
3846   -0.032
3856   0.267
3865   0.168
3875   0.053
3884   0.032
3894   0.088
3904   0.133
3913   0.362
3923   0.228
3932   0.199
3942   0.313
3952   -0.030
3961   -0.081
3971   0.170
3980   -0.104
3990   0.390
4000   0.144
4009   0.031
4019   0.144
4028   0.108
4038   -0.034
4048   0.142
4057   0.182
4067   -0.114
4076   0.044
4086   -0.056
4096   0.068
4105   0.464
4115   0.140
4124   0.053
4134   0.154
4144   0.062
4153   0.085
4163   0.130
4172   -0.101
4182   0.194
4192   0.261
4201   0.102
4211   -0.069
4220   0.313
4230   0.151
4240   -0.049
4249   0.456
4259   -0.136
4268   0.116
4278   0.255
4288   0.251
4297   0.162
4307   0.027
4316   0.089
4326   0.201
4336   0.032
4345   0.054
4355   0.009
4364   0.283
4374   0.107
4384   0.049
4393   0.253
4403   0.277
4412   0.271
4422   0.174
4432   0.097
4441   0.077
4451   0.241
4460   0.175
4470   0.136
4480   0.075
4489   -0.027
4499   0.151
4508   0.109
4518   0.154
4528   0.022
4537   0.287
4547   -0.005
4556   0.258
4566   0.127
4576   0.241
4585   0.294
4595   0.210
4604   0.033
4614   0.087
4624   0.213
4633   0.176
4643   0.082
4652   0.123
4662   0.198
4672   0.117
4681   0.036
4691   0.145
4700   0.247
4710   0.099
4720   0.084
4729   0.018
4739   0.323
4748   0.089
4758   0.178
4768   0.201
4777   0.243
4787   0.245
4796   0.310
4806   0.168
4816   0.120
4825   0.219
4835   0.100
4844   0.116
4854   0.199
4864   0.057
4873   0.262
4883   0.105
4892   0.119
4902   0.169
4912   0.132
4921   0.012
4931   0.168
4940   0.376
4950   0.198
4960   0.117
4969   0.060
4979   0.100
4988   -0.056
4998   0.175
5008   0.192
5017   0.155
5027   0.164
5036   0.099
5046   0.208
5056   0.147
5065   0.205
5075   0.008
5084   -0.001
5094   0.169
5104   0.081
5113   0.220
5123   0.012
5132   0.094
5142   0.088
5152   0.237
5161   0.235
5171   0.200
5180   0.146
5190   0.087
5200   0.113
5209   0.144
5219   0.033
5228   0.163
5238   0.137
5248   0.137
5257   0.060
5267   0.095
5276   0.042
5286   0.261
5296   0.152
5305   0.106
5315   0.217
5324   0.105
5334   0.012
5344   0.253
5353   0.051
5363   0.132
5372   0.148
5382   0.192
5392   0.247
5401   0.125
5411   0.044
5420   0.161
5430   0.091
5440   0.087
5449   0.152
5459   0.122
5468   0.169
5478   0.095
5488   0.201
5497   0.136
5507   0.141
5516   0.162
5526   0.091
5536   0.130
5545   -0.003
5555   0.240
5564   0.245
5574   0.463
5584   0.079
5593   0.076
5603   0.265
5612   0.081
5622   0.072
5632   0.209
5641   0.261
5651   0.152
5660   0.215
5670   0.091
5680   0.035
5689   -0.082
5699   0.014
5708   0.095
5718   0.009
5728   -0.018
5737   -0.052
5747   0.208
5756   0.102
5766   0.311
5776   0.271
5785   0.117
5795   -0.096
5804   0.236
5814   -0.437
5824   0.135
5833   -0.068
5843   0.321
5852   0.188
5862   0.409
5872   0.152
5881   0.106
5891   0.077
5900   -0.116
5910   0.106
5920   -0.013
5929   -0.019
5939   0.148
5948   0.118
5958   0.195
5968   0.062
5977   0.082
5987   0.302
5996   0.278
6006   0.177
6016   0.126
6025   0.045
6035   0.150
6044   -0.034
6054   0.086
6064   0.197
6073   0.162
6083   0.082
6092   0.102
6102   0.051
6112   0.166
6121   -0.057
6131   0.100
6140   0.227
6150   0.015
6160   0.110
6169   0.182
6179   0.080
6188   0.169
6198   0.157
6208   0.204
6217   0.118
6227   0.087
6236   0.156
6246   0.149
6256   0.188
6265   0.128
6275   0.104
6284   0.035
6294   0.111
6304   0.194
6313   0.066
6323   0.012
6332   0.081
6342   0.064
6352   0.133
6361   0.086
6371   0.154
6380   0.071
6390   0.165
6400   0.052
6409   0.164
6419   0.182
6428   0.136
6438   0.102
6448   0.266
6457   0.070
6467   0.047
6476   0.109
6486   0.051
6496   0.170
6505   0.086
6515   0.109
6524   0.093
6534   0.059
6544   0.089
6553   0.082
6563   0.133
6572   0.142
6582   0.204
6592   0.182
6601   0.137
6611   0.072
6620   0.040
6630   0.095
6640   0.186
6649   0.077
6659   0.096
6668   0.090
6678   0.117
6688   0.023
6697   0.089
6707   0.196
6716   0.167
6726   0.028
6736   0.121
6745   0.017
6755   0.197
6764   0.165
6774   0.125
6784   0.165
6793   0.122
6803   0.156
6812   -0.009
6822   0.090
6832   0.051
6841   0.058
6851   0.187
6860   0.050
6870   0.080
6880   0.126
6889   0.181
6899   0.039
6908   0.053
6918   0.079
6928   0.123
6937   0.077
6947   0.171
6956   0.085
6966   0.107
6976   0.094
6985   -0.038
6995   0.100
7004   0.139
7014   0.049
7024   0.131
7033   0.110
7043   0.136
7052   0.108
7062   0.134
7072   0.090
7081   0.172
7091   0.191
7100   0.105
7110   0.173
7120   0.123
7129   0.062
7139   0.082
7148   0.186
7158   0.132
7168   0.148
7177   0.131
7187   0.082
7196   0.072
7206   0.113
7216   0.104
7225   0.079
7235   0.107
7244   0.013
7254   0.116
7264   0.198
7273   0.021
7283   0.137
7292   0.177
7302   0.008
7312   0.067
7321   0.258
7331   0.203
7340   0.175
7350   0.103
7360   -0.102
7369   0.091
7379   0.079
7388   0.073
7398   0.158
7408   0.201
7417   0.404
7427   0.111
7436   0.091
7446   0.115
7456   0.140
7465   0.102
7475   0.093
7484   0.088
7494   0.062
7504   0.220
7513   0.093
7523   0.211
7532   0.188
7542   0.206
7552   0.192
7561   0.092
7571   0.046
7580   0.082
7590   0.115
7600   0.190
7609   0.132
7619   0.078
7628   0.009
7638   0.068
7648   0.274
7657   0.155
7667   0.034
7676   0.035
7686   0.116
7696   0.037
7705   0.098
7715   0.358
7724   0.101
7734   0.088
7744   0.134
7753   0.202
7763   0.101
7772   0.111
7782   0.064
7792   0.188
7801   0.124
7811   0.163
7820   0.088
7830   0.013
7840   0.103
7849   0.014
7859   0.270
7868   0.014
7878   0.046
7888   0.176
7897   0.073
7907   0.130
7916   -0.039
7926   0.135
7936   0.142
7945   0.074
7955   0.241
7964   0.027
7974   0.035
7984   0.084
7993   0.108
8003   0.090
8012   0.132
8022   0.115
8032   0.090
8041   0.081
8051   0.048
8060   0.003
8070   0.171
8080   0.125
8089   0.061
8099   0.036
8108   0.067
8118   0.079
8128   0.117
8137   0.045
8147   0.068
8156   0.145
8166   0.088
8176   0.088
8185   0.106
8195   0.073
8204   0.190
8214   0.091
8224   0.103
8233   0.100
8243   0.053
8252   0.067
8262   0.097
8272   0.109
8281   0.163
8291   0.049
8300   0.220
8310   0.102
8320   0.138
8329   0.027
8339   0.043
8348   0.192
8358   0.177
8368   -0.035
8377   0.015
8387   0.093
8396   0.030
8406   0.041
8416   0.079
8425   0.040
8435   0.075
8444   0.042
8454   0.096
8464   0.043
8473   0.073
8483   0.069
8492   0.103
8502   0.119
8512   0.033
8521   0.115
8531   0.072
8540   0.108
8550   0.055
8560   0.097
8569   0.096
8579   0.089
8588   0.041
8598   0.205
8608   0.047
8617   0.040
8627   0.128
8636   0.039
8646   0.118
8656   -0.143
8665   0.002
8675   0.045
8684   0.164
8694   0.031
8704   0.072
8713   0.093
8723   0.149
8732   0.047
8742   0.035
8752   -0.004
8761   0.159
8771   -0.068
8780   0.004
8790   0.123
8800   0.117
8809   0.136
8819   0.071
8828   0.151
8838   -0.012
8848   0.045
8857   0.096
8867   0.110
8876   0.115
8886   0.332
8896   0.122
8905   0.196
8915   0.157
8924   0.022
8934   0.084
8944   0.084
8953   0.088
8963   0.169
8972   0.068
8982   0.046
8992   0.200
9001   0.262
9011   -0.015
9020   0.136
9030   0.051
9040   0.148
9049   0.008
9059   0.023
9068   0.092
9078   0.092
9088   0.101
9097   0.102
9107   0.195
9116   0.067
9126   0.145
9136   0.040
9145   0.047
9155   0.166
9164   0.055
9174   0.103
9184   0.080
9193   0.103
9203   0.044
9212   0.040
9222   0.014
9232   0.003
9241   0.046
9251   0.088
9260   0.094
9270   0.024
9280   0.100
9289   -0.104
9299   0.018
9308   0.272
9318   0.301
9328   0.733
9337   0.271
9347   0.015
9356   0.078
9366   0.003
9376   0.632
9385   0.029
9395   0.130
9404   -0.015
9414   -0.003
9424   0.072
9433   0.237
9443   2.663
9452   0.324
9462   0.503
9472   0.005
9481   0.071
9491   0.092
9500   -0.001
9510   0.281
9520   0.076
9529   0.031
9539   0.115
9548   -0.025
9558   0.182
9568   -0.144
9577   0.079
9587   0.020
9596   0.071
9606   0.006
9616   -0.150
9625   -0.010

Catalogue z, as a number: 0.13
